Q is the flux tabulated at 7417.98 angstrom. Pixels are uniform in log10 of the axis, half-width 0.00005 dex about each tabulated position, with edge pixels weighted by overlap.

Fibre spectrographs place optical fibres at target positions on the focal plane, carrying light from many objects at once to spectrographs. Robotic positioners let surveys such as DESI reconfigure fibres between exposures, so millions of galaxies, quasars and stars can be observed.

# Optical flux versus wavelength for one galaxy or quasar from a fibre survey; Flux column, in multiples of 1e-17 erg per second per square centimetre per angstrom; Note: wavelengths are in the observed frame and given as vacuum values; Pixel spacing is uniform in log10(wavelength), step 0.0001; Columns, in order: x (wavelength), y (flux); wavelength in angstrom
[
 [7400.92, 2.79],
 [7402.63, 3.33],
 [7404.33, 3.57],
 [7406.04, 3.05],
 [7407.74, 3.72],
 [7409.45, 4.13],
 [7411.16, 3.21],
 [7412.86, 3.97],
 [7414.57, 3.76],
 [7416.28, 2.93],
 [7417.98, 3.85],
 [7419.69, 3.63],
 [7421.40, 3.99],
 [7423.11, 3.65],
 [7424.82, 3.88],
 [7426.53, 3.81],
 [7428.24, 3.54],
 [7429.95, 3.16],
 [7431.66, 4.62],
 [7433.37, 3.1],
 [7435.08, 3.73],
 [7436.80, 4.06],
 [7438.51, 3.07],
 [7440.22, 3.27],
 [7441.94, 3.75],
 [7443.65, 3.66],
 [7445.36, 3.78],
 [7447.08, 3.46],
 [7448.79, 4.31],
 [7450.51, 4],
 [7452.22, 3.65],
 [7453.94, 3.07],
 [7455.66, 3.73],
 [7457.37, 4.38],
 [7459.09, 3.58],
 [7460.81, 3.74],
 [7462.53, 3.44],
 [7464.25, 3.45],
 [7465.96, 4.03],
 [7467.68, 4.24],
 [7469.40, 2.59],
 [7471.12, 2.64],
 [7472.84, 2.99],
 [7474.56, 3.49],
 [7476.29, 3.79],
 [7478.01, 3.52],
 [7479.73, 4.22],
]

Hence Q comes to 3.85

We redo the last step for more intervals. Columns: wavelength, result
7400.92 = 2.79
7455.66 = 3.73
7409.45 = 4.13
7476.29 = 3.79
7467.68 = 4.24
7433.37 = 3.1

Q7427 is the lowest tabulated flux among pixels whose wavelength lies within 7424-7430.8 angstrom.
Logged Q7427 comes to 3.16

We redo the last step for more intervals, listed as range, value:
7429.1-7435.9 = 3.1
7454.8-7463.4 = 3.44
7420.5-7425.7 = 3.65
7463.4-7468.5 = 3.45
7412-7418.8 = 2.93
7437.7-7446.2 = 3.07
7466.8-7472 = 2.59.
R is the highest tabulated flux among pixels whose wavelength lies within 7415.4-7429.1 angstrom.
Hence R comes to 3.99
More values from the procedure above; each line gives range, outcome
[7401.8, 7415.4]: 4.13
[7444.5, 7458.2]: 4.38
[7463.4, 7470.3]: 4.24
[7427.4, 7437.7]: 4.62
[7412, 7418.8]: 3.97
